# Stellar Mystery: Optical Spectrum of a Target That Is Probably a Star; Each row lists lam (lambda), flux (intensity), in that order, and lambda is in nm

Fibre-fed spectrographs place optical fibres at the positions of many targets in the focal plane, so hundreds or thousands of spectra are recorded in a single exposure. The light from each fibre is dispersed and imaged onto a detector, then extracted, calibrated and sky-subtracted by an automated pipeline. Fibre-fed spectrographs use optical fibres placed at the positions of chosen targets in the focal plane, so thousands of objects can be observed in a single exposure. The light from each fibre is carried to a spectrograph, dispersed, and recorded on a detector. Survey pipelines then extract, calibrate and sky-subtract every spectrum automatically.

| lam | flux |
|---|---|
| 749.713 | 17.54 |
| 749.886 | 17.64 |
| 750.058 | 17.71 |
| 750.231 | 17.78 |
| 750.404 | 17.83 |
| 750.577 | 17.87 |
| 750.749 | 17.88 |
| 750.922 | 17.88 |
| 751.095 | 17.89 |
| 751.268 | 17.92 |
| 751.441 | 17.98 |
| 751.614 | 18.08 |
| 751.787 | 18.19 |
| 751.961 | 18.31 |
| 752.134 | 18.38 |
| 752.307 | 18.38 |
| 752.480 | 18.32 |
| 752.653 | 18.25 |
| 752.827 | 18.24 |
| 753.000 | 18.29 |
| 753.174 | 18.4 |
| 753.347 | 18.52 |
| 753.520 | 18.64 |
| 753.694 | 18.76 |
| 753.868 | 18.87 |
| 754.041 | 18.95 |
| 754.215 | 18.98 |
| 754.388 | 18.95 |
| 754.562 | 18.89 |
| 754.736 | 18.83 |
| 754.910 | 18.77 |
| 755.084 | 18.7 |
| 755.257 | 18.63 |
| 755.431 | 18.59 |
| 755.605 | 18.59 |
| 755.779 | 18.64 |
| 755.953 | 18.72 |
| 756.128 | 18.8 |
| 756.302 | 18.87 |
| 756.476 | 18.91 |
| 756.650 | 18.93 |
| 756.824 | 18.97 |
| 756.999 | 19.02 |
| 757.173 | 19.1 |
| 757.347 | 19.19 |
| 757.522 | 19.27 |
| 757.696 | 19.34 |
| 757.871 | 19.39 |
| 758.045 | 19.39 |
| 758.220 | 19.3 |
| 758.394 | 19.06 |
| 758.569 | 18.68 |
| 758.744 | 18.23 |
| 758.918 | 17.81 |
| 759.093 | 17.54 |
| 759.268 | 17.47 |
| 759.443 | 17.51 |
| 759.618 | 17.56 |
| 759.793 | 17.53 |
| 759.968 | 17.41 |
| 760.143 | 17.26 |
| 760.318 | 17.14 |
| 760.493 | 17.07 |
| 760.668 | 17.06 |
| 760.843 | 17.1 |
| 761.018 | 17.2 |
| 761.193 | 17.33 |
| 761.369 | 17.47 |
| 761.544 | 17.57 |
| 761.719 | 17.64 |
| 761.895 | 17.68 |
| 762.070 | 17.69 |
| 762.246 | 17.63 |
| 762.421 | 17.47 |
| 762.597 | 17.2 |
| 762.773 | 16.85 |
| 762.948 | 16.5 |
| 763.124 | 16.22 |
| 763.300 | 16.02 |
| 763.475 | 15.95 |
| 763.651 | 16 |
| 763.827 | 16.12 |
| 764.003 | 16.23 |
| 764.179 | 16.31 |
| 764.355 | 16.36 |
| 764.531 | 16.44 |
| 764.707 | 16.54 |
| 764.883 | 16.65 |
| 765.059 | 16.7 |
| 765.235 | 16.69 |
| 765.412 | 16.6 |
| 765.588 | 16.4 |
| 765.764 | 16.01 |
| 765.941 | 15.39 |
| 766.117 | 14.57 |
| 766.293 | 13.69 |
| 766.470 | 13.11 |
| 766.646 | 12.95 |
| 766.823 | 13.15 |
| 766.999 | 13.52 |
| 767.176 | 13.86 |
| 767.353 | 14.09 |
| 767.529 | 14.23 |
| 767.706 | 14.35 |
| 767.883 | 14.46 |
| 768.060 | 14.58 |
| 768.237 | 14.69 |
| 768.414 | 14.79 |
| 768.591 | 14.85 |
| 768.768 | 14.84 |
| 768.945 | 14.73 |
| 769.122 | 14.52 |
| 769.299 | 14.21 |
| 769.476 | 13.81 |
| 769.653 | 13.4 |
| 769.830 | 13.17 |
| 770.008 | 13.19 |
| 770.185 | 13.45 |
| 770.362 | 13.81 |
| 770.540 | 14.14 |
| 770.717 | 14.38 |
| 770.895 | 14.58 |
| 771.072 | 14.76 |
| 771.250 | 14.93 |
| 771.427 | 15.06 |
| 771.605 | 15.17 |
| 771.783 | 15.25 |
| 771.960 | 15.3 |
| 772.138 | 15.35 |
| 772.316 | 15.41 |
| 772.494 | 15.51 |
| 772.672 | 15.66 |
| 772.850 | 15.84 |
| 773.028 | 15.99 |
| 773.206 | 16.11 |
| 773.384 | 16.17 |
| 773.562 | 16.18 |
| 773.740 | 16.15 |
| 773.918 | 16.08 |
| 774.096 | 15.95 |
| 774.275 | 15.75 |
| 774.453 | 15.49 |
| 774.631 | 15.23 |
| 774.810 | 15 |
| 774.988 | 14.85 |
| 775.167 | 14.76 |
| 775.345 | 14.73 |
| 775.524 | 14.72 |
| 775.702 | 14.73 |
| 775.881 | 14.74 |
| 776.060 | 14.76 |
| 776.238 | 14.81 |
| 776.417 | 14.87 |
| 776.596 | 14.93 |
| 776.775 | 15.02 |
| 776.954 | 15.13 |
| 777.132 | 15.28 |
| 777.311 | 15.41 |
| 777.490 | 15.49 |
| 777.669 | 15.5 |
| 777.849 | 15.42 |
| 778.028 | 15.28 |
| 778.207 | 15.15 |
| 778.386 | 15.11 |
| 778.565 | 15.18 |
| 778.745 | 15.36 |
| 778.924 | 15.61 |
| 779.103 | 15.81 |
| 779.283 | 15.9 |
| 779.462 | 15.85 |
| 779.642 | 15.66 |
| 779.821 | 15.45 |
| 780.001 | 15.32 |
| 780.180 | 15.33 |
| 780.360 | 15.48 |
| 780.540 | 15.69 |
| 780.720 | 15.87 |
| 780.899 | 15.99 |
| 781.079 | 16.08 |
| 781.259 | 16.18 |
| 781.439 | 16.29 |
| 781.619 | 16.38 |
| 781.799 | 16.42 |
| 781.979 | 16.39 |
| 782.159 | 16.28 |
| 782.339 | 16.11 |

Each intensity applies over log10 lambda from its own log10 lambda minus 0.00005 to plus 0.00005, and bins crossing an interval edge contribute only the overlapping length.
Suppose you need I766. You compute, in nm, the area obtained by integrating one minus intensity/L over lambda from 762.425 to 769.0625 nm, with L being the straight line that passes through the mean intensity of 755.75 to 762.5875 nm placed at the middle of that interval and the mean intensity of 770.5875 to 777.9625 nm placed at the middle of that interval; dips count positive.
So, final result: 0.60 nm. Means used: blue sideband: 18.1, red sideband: 15.3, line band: 15.4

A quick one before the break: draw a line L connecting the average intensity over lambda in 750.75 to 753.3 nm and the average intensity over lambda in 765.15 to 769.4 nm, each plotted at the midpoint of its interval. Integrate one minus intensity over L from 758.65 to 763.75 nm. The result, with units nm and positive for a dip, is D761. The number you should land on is -0.38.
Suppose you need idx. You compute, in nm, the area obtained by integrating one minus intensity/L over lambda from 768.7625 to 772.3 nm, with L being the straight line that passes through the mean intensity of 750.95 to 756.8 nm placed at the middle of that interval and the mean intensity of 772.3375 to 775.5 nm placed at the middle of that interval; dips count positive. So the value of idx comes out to 0.37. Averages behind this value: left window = 18.5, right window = 15.6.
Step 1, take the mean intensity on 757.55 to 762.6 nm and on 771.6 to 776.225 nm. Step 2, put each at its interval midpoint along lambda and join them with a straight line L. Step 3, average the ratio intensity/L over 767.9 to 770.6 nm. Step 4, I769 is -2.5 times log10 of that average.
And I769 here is 0.149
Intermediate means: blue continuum 17.8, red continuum 15.4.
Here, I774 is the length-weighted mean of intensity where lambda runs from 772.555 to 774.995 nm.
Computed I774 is 15.8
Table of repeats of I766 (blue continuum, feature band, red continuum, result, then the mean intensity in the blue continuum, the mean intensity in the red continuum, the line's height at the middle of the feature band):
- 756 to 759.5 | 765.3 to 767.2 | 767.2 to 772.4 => 0.146 nm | 18.7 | 14.5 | 15.7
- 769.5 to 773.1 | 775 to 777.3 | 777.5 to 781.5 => 0.052 nm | 14.7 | 15.6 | 15.2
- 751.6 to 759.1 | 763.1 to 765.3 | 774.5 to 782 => 0.140 nm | 18.7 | 15.4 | 17.4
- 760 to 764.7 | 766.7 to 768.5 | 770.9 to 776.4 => 0.225 nm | 16.9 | 15.3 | 16.2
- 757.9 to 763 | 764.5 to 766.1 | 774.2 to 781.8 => 0.069 nm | 17.7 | 15.4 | 17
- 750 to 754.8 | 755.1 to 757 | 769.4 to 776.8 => -0.112 nm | 18.3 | 15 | 17.7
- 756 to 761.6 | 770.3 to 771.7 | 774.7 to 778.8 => 0.125 nm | 18.2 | 15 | 16.1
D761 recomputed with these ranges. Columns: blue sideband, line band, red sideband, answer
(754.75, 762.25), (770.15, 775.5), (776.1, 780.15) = 0.288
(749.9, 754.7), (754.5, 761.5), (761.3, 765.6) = -0.322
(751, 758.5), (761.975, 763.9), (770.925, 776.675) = 0.061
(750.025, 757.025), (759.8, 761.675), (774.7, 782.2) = 0.033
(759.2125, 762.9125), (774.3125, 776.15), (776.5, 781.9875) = 0.122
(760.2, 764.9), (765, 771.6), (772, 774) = 0.742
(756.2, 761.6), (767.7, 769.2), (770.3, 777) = 0.147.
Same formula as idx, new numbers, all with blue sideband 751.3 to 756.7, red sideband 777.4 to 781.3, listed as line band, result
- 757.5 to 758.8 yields -0.07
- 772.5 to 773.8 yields 0.03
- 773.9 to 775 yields 0.05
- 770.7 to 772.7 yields 0.16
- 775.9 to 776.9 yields 0.07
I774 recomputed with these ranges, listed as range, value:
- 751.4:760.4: 18.5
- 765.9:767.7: 13.8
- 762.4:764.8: 16.4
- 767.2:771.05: 14.2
